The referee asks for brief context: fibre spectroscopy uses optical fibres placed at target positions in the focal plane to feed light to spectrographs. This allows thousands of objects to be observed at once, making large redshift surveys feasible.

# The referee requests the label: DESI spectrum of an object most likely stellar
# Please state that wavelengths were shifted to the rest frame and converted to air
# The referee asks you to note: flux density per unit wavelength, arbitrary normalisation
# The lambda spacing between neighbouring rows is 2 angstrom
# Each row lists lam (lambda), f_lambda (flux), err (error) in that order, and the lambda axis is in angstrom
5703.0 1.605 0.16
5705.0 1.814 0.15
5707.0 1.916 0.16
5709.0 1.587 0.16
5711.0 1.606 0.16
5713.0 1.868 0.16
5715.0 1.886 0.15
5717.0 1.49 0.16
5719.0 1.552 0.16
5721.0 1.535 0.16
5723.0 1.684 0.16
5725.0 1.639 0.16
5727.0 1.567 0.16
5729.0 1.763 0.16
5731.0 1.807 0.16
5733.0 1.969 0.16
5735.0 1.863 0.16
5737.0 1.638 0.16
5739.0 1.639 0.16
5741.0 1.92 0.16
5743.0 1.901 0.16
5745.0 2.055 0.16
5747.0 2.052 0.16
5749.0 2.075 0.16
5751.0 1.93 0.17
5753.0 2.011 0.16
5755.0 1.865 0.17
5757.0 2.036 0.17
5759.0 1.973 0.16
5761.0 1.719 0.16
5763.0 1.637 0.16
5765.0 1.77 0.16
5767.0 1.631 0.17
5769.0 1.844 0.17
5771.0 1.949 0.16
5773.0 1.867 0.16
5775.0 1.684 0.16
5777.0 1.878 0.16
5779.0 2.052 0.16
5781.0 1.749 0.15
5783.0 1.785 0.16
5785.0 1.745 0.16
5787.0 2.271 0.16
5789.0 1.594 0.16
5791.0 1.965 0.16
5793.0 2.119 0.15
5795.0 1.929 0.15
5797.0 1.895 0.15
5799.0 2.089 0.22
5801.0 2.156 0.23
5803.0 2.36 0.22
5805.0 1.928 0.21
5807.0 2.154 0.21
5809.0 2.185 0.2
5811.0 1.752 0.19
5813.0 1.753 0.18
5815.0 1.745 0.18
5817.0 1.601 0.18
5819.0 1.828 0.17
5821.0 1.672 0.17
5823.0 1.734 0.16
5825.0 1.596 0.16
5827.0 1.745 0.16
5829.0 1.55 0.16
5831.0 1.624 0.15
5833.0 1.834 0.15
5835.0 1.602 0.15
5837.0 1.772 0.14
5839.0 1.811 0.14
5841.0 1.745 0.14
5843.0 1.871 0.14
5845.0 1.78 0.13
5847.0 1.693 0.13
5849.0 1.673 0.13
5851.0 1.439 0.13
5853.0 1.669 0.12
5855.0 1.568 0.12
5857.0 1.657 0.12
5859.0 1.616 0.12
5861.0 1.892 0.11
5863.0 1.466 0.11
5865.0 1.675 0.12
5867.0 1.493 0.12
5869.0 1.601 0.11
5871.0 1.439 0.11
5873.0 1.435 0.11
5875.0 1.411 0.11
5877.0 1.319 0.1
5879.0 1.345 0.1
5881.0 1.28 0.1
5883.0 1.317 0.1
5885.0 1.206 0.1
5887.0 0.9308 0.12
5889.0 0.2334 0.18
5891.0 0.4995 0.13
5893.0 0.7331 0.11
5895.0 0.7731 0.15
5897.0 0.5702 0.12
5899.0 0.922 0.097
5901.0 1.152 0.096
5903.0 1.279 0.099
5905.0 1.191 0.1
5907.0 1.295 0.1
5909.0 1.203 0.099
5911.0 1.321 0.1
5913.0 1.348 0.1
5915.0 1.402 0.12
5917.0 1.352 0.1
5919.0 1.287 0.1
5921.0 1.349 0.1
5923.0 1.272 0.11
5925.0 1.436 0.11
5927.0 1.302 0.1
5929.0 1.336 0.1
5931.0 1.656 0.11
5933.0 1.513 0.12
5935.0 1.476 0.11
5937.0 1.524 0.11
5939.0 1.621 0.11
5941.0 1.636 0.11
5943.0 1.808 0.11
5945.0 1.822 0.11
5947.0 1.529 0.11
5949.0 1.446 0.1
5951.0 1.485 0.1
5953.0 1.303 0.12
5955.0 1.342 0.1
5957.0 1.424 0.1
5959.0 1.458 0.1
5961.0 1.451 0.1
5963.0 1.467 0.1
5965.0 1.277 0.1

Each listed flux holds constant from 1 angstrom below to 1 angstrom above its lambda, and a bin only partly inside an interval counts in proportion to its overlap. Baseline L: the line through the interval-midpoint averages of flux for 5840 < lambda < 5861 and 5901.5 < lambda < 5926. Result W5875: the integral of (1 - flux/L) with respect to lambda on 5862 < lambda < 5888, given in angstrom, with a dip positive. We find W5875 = 2.7 angstrom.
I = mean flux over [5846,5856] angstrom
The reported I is 1.61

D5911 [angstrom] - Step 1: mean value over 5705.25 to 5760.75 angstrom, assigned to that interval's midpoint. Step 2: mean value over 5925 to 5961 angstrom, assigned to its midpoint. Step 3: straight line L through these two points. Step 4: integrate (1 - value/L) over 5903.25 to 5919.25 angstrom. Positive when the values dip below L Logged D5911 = 2.6 angstrom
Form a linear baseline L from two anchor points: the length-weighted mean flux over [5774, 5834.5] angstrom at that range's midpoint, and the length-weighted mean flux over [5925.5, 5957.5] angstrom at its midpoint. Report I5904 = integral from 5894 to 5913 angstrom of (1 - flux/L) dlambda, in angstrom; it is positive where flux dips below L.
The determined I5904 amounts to 6.1 angstrom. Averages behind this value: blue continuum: 1.86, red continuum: 1.51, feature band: 1.09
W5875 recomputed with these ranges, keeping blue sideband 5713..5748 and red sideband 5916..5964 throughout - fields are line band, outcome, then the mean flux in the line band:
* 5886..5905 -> 9.0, 0.809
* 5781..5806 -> -4.5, 1.98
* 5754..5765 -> -0.7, 1.84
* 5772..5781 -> -0.8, 1.86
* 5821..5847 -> -1.6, 1.72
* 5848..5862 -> -0.5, 1.64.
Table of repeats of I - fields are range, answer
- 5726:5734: 1.78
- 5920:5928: 1.34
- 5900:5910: 1.22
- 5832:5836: 1.72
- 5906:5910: 1.25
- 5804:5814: 1.95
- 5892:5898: 0.692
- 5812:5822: 1.72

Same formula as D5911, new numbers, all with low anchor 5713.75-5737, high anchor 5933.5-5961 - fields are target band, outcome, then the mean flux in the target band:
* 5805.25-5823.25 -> -2.2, 1.83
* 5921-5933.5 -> 1.1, 1.41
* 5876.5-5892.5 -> 5.9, 0.998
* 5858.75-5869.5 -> -0.2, 1.63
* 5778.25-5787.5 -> -1.3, 1.9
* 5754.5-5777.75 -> -2.1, 1.82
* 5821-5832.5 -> -0.3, 1.66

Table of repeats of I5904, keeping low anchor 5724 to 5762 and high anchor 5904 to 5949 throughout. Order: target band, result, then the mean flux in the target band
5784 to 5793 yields -0.82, 1.92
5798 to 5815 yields -3.08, 2.03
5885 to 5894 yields 5.07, 0.667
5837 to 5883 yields 0.36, 1.58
